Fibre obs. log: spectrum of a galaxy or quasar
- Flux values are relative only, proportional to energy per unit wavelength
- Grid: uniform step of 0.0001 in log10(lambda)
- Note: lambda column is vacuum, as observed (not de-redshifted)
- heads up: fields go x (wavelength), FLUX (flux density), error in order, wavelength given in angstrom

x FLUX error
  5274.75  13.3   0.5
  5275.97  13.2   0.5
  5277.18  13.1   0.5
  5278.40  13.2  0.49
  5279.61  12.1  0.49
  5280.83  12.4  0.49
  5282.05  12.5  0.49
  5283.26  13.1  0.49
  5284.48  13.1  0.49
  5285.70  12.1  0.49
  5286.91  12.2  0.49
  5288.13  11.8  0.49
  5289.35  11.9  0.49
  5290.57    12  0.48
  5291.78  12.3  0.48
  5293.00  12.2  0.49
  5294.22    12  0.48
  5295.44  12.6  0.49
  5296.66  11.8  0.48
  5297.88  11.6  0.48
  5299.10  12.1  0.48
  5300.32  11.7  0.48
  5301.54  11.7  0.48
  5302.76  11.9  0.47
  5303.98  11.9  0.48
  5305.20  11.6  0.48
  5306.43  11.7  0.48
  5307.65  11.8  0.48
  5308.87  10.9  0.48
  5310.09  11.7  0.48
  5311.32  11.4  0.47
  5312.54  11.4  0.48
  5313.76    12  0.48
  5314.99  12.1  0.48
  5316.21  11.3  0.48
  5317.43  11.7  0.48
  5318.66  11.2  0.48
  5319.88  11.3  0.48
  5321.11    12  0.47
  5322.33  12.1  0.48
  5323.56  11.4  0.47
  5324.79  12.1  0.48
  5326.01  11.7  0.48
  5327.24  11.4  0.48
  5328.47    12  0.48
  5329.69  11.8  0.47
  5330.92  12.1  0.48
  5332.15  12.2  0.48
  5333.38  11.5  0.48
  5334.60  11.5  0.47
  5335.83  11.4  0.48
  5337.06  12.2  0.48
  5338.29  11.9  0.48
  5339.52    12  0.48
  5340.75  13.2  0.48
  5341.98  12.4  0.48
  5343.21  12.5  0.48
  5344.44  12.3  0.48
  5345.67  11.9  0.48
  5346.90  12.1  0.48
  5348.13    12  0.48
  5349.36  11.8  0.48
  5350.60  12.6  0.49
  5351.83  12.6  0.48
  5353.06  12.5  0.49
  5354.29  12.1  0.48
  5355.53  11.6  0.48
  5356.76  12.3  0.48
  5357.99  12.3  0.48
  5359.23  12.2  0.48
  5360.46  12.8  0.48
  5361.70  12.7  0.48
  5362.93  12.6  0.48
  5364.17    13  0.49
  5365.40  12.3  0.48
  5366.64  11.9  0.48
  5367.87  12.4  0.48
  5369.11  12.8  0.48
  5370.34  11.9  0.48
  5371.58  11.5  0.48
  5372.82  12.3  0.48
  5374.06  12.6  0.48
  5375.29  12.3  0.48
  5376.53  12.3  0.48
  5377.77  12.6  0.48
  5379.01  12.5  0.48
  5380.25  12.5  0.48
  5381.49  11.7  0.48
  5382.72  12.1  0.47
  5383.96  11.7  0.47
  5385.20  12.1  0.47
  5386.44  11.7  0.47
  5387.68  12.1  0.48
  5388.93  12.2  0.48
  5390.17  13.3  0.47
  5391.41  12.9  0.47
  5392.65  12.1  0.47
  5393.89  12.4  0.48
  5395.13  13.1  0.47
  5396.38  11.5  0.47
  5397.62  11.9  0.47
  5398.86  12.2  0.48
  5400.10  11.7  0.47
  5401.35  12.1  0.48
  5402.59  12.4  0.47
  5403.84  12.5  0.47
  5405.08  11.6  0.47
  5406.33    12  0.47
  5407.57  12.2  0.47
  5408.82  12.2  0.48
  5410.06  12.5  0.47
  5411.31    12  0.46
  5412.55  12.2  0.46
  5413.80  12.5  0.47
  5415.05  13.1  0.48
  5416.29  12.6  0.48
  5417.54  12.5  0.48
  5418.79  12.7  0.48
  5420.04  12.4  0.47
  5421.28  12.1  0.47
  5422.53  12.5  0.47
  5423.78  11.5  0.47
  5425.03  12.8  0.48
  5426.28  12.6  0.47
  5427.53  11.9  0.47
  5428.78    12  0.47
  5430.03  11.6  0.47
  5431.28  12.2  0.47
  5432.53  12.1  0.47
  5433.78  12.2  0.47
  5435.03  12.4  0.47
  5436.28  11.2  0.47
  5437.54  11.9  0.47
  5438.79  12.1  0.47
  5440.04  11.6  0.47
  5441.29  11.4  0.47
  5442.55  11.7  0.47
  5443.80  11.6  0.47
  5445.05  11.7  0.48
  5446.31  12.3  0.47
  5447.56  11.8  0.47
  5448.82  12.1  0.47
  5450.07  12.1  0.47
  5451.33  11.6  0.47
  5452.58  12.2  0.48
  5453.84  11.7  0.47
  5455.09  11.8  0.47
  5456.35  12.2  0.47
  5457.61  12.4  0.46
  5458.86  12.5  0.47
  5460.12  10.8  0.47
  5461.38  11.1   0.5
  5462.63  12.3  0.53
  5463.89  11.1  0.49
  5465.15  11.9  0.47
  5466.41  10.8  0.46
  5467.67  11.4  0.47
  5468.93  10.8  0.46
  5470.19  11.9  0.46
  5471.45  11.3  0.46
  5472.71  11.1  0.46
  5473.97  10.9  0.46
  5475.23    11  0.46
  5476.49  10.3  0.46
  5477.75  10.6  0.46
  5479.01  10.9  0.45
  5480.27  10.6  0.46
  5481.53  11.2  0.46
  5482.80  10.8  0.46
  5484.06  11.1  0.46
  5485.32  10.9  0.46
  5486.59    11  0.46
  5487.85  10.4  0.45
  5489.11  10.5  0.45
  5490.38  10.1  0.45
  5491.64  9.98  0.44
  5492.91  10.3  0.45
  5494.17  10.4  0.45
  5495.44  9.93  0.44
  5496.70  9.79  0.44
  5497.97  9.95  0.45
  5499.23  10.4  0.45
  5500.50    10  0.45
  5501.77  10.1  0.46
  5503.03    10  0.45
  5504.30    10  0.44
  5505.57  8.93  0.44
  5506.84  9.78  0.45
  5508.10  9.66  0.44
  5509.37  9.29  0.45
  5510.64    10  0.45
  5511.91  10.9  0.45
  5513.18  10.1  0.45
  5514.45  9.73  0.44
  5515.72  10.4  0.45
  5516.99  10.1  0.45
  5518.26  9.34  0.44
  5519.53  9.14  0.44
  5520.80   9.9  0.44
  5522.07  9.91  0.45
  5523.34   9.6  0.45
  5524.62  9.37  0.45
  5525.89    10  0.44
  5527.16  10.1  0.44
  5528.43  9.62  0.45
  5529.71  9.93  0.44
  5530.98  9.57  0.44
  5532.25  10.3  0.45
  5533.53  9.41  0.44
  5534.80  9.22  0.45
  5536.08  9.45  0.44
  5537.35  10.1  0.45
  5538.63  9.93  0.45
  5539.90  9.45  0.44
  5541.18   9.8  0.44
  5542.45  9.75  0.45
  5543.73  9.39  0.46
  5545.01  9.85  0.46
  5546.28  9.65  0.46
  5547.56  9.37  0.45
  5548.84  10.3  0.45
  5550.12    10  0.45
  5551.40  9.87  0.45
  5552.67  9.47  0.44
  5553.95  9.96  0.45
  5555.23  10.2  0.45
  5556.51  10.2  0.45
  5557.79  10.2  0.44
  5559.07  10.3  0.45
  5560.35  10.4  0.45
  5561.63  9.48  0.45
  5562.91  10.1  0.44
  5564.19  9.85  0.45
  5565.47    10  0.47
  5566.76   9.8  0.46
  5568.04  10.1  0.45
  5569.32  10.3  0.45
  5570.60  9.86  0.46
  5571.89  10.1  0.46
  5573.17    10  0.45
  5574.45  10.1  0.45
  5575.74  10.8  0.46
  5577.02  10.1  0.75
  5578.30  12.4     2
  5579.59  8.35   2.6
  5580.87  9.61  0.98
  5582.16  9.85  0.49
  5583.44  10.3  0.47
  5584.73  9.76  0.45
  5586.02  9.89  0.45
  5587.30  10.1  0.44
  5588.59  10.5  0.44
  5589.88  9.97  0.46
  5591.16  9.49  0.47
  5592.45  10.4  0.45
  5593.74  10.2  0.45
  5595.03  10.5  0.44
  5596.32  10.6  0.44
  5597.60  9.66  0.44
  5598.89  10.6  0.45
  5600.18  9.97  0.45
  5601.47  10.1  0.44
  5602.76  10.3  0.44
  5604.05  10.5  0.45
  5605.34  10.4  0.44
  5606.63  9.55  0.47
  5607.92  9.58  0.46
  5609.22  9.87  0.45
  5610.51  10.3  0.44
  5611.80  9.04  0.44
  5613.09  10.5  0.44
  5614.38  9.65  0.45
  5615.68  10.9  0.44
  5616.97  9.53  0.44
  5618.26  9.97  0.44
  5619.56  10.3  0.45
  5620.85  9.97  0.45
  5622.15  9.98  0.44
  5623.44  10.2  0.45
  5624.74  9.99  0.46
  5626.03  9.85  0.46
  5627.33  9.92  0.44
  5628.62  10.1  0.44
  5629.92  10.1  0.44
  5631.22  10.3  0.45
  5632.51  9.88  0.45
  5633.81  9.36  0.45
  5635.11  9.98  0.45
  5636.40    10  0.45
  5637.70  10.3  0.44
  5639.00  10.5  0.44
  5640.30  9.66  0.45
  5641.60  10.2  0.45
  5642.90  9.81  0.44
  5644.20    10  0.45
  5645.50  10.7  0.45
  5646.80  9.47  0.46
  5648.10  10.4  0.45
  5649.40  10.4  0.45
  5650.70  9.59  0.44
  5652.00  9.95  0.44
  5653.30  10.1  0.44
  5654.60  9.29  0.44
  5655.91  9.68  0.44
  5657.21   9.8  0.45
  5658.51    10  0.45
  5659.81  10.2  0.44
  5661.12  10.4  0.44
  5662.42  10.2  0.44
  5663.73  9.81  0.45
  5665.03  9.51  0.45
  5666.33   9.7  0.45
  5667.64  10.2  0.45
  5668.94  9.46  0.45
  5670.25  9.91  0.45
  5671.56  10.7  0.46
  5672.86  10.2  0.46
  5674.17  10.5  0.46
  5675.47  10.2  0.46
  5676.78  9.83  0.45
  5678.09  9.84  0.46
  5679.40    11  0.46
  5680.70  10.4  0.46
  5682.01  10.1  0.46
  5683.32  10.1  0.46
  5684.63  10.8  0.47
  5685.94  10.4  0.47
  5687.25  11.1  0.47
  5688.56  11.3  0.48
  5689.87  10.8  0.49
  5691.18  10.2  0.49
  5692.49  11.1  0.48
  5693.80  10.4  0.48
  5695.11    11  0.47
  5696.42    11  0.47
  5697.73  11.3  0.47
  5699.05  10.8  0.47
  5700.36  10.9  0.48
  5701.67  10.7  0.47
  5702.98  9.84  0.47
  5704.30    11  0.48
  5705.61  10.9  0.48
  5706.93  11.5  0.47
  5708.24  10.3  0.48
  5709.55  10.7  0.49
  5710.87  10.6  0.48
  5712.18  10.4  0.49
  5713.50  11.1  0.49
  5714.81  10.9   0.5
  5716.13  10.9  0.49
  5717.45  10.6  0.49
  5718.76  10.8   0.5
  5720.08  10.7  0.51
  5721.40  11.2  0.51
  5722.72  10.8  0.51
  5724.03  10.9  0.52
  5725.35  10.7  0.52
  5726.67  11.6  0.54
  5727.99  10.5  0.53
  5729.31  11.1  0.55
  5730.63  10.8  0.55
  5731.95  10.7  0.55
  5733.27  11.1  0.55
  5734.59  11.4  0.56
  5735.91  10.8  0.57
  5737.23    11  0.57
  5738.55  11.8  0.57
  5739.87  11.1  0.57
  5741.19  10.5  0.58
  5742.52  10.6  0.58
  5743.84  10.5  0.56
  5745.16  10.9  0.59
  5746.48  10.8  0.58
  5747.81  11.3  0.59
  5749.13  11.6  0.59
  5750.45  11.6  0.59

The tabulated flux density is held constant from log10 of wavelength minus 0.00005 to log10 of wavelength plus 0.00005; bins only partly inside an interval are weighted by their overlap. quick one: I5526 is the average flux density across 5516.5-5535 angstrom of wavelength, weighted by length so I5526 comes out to 9.71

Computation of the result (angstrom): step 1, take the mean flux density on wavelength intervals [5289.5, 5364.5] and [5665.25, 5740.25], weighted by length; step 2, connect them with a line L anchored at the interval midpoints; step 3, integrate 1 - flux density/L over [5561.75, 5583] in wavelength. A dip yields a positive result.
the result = 2.03 angstrom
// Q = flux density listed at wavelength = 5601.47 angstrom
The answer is 10.1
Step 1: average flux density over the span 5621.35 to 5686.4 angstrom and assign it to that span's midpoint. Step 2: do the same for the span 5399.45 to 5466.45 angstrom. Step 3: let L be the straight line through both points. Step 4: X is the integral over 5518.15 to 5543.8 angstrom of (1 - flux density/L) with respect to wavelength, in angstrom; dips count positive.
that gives 3.4 angstrom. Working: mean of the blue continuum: 12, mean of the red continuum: 10.1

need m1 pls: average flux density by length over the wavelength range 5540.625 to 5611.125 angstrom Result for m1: 10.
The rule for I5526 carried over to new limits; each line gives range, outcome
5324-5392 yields 12.2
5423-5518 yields 11.1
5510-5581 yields 9.92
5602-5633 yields 10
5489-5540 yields 9.87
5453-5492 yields 11.2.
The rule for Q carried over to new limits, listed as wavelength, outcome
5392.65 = 12.1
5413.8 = 12.5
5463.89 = 11.1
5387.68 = 12.1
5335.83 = 11.4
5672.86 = 10.2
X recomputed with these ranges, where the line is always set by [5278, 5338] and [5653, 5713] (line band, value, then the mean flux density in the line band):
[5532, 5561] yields 2.9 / 9.84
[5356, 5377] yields -1.2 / 12.4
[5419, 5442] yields -1.3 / 12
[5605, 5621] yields 1.1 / 9.96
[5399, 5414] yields -0.8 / 12.1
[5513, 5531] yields 2.1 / 9.79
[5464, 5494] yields 1.0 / 10.9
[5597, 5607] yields 0.5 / 10.2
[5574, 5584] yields 0.6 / 10.2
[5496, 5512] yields 1.8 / 9.88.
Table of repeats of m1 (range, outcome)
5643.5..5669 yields 9.96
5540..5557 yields 9.82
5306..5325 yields 11.6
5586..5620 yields 10.1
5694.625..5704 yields 10.8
